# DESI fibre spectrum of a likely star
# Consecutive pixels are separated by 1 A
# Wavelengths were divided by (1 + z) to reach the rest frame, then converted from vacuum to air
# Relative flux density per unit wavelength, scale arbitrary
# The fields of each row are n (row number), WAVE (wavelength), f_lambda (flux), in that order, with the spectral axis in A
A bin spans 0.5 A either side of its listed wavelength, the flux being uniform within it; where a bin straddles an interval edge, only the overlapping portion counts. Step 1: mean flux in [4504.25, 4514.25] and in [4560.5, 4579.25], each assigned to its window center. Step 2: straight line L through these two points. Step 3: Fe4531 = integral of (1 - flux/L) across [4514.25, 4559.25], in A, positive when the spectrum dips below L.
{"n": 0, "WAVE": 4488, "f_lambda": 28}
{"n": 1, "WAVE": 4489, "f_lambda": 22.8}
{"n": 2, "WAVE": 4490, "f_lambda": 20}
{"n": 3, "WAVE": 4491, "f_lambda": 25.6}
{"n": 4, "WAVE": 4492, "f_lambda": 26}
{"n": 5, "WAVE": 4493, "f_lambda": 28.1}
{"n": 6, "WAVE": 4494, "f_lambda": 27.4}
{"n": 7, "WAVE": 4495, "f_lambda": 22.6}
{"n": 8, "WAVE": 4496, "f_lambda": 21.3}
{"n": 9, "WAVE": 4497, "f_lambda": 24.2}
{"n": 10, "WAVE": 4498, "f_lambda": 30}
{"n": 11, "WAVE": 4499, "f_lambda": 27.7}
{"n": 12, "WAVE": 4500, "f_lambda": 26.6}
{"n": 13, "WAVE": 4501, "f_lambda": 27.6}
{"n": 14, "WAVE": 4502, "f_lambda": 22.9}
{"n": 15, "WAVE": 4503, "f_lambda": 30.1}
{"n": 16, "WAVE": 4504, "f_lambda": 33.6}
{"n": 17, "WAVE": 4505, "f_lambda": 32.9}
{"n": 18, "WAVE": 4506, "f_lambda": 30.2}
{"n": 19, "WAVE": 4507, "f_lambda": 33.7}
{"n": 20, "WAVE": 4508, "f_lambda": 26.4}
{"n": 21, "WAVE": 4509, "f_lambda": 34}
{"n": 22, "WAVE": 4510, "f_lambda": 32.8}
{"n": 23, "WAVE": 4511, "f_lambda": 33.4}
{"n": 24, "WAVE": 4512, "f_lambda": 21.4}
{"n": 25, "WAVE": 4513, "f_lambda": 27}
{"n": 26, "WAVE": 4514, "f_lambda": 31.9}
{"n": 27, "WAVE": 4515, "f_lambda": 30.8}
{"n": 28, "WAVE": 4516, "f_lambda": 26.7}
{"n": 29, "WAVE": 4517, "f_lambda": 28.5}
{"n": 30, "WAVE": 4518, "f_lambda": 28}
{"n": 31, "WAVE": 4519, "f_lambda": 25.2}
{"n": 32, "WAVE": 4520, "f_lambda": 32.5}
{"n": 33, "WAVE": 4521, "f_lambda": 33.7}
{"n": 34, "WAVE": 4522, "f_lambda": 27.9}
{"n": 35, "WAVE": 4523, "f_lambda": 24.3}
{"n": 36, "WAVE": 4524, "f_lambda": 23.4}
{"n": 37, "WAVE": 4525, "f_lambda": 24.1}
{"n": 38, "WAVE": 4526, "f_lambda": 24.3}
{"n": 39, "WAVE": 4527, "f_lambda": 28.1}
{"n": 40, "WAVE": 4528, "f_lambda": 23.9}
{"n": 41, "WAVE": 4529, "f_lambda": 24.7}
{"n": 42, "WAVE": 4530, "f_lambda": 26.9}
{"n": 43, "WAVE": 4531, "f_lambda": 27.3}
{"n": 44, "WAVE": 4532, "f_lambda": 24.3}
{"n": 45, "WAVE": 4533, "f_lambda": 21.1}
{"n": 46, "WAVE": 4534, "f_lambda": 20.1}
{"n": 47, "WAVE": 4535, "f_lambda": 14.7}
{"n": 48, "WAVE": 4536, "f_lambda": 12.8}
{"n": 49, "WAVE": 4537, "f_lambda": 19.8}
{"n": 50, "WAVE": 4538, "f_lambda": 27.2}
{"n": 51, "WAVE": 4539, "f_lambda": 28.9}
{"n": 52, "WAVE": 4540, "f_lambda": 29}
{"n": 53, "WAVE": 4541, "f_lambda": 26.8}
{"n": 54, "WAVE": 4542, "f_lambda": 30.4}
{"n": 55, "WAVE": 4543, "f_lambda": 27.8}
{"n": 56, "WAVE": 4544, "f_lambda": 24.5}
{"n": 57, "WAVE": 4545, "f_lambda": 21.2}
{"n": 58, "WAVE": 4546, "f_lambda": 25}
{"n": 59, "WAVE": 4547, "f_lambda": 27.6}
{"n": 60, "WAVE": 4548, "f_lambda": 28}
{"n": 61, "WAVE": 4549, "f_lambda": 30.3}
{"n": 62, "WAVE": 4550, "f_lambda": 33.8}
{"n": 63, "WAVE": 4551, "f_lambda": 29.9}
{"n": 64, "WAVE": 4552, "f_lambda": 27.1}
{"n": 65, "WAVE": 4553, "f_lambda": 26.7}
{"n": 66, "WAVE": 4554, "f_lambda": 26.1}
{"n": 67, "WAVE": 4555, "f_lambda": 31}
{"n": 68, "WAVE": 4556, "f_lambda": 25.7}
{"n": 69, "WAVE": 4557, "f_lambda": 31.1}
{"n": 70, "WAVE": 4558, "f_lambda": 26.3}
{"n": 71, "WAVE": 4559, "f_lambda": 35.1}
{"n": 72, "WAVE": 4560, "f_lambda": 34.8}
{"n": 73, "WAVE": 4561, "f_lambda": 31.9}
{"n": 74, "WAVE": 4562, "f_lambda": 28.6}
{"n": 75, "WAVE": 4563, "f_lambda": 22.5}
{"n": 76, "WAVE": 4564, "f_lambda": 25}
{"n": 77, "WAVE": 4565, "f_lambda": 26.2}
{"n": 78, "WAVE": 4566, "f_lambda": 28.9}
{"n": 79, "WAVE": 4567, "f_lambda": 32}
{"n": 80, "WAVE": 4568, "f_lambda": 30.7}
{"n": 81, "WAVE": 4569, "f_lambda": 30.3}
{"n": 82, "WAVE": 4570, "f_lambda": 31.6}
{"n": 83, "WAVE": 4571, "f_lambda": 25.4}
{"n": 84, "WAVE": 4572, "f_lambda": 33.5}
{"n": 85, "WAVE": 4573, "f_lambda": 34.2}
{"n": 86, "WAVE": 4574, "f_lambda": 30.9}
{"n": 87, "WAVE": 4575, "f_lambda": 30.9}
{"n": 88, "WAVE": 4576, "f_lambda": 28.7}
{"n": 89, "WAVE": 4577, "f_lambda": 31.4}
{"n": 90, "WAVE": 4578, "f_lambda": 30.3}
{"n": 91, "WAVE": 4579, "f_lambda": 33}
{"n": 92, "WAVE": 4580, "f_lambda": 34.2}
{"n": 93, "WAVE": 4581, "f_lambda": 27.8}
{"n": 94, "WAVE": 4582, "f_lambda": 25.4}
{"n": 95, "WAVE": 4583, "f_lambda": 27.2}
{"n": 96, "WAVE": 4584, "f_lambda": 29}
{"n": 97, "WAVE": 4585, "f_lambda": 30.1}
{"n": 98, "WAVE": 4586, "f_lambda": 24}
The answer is 5.4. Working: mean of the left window 30.4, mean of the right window 29.7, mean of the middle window 26.5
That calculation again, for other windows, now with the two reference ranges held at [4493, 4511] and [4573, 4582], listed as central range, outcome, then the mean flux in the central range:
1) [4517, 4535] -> 2.2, 25.6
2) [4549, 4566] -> 0.7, 28.9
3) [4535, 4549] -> 2.2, 25.1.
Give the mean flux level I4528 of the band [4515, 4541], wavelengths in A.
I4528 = 25.2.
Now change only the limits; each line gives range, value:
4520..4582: 27.6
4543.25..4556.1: 27.5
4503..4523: 29.9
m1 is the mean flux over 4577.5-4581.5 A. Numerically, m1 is 31.3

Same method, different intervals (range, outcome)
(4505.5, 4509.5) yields 31.1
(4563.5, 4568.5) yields 28.6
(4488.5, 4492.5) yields 23.6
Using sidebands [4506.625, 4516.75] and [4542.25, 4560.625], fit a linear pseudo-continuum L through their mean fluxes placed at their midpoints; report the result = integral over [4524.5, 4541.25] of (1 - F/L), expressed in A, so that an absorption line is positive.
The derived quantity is 3.1 A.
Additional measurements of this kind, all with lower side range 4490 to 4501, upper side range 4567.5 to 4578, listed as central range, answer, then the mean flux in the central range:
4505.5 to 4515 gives -1.22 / 30.1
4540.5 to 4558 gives 0.87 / 27.8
